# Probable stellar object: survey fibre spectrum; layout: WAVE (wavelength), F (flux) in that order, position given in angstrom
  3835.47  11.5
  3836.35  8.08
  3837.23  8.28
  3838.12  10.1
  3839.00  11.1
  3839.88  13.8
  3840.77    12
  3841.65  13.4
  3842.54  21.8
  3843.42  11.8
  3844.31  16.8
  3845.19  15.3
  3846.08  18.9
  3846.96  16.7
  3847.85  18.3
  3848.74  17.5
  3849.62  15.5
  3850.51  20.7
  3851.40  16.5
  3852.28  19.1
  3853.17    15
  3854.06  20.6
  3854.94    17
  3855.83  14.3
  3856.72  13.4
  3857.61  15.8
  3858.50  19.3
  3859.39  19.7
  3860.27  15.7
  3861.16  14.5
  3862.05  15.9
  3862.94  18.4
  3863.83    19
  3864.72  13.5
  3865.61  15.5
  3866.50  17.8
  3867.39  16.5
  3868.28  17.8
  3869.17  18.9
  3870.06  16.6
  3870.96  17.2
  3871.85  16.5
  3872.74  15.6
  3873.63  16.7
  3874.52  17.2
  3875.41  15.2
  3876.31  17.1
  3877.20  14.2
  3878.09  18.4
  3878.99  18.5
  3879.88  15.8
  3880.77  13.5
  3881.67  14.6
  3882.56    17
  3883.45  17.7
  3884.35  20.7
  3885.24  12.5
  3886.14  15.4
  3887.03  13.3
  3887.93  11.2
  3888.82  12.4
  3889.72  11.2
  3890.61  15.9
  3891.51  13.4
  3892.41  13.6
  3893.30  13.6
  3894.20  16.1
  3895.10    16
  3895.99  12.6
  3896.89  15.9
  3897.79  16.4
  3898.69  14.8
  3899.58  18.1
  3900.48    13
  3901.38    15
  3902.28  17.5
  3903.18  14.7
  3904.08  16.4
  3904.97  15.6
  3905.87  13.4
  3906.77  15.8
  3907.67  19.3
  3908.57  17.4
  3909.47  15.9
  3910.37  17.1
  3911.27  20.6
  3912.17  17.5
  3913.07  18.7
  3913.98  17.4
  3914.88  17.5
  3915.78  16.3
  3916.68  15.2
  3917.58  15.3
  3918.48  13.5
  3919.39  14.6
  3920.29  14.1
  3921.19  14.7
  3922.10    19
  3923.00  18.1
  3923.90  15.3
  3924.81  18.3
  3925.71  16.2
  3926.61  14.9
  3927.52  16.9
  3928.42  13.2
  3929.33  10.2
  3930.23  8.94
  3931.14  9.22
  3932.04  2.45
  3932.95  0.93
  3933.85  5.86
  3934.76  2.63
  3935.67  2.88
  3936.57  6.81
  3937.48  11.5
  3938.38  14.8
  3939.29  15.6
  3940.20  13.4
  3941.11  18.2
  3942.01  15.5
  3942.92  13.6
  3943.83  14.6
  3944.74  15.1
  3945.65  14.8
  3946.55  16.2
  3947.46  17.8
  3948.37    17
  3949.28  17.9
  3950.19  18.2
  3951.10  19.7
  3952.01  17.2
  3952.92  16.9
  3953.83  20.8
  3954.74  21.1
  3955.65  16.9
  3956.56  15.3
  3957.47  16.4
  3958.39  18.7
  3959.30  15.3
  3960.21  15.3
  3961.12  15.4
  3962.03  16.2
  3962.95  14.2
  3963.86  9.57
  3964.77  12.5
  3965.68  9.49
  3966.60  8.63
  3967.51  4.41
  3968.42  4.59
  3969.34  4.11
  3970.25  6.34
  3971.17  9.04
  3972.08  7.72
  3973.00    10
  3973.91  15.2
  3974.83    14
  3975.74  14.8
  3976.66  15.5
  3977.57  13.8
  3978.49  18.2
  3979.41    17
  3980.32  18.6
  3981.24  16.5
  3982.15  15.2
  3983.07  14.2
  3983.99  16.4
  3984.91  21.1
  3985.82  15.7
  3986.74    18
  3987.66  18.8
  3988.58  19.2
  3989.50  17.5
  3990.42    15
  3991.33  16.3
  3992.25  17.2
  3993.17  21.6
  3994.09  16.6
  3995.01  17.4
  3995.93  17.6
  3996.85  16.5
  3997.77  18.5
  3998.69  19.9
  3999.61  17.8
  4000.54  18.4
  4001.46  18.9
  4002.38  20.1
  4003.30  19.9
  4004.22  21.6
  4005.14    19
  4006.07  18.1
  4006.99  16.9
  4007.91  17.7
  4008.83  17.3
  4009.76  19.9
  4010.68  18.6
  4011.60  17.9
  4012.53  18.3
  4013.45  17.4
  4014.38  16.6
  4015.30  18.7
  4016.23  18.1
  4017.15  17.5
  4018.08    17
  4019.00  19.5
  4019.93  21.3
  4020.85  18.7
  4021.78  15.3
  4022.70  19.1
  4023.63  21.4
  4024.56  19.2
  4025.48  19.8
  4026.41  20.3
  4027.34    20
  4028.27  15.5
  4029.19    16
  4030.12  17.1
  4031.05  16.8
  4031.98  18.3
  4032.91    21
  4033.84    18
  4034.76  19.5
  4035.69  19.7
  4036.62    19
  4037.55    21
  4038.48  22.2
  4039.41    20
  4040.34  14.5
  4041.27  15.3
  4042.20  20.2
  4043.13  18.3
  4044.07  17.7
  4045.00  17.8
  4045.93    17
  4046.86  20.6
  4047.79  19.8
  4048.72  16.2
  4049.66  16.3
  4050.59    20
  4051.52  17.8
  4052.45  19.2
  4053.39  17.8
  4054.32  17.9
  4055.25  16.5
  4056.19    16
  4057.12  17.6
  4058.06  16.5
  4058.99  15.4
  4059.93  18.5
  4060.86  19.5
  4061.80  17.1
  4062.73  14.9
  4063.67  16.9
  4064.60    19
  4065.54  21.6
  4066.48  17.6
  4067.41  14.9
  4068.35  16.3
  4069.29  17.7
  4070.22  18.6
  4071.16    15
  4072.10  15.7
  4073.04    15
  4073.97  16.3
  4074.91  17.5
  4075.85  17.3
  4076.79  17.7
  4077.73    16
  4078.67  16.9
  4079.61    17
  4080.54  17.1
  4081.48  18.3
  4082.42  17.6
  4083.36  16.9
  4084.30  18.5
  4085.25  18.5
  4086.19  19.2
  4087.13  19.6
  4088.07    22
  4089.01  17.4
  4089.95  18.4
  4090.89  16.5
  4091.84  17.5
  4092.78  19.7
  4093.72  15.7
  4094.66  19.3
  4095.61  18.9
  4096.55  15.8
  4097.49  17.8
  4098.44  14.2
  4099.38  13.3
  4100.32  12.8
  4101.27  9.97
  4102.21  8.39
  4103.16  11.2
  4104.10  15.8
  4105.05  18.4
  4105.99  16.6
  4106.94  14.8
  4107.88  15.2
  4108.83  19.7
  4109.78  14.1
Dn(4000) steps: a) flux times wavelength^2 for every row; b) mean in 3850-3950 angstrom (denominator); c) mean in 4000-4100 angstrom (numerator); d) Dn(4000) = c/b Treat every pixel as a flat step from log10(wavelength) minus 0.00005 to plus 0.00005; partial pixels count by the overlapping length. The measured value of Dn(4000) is 1.28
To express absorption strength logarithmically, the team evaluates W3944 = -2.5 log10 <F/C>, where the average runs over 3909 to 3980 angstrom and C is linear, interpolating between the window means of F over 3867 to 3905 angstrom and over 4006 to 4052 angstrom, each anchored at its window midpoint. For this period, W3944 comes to 0.20 mag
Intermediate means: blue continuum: 15.6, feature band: 13.8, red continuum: 18.4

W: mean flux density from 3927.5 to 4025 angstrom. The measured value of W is 15.3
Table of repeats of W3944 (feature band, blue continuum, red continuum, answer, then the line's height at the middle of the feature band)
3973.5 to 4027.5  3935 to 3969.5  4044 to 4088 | -0.15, 15.6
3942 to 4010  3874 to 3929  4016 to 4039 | 0.12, 17.6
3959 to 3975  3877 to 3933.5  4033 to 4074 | 0.46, 16.1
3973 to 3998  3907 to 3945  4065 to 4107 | -0.13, 14.9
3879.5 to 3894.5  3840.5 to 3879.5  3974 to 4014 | 0.16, 16.9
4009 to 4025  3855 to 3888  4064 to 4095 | -0.07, 17.2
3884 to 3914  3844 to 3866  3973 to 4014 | 0.11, 17.1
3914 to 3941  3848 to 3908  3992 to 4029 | 0.33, 17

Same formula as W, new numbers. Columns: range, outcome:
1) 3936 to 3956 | 16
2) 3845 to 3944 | 15.2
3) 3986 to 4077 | 18.1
